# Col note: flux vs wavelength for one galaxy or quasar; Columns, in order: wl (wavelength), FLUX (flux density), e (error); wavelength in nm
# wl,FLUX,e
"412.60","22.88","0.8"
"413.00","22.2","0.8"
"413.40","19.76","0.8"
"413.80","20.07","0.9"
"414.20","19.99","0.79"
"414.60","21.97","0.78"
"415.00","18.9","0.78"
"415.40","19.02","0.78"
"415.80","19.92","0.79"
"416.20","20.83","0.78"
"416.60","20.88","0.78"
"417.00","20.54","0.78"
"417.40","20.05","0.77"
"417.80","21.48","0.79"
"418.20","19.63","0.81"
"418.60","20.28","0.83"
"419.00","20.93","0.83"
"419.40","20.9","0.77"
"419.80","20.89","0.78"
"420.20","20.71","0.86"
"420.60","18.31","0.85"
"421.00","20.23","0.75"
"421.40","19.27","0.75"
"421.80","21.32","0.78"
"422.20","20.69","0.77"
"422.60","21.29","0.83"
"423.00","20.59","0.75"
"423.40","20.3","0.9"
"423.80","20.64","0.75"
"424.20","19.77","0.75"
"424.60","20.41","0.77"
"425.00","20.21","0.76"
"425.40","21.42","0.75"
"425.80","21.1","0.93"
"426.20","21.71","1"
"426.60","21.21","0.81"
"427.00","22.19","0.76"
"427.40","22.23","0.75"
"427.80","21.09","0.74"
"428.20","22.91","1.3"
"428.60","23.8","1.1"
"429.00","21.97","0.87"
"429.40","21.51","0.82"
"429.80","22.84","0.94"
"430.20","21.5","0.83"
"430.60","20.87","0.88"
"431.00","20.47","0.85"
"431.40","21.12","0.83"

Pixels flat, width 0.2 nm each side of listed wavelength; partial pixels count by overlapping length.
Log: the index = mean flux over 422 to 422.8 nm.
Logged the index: 21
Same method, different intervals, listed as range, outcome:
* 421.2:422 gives 20.3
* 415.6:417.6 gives 20.4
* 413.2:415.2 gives 20.1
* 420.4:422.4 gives 20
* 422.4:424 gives 20.7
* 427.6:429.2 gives 22.4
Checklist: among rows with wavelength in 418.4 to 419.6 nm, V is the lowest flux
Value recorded 20.28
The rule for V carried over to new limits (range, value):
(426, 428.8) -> 21.09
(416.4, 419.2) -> 19.63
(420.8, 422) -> 19.27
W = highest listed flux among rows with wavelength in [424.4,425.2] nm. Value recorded 20.41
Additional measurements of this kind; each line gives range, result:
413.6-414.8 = 21.97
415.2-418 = 21.48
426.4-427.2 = 22.19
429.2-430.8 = 22.84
